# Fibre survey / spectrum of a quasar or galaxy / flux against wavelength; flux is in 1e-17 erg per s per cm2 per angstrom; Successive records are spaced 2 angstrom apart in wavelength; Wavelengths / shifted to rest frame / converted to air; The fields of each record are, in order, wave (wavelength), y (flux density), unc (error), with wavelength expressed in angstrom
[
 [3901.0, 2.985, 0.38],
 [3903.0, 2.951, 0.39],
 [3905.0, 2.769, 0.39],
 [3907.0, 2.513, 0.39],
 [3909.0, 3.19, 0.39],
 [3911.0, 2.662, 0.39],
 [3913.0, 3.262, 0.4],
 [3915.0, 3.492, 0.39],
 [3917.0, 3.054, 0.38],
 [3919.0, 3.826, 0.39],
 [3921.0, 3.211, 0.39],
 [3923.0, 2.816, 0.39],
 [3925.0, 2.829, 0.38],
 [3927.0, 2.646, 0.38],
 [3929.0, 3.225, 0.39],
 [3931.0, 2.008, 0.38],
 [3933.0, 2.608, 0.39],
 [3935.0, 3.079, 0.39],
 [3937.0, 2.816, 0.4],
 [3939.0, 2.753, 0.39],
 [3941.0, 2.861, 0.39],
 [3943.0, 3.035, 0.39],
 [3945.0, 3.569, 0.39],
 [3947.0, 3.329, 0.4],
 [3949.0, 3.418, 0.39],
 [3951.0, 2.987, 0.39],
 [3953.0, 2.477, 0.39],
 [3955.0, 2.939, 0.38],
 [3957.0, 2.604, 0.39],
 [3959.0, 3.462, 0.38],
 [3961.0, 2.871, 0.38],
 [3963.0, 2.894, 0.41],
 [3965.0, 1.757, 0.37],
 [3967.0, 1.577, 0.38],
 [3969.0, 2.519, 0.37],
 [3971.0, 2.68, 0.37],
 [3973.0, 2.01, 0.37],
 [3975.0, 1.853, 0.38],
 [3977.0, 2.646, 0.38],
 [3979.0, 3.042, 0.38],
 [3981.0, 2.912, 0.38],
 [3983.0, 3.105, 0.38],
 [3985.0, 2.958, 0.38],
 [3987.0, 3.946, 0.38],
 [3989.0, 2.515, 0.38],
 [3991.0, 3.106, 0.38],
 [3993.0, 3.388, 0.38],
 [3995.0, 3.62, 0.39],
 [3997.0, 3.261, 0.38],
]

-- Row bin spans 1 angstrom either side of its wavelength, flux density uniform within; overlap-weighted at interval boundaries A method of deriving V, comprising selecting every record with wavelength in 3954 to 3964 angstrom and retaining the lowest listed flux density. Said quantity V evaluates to 2.604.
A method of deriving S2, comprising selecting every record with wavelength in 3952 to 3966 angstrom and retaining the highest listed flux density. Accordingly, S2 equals 3.462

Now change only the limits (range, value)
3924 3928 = 2.829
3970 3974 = 2.68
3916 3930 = 3.826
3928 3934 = 3.225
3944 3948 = 3.569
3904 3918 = 3.492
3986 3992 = 3.946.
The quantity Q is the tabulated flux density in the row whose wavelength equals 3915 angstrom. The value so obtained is 3.492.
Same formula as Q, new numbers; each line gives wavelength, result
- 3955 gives 2.939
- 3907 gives 2.513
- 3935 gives 3.079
